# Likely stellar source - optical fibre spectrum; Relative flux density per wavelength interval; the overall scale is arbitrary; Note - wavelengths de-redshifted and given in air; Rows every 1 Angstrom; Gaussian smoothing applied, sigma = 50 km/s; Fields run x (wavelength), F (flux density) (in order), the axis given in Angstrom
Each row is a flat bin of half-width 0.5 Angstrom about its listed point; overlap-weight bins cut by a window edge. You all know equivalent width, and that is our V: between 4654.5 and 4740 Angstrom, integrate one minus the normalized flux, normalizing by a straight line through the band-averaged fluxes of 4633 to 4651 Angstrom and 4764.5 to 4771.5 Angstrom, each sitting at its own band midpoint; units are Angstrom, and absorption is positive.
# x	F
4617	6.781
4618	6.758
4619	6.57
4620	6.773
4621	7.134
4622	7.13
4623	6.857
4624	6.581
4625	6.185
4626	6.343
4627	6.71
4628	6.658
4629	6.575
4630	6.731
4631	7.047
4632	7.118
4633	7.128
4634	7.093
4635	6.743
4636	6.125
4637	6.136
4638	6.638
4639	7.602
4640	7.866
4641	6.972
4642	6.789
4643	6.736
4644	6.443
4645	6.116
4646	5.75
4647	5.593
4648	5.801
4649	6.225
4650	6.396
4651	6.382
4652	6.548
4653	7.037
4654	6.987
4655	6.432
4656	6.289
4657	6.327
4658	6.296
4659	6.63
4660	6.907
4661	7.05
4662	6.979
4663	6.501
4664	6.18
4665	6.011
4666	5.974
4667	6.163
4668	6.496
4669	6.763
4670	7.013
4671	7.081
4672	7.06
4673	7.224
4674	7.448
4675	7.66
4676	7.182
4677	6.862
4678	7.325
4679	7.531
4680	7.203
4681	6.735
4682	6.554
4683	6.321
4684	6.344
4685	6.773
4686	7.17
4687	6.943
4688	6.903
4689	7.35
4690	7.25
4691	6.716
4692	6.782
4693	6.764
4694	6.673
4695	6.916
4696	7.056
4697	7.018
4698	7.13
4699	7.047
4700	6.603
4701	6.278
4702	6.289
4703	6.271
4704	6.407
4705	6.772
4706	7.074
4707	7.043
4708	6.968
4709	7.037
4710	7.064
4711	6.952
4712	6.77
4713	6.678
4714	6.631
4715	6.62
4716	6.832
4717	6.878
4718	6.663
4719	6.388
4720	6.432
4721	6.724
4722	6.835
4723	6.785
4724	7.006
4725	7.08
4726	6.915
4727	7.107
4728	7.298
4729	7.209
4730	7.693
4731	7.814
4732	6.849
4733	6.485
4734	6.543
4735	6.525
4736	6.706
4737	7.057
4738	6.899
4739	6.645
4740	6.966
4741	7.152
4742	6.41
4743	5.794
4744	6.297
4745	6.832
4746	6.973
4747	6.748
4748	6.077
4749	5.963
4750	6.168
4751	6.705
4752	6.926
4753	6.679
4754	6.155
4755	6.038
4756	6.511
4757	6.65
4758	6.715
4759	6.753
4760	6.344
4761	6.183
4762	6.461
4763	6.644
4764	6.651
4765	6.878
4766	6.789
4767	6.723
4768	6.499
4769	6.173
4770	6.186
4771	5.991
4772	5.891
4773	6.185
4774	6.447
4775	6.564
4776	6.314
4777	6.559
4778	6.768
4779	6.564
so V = -4.1 Angstrom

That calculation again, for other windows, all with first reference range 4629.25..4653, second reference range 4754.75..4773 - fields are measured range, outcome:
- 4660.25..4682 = -1.0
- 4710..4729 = -0.9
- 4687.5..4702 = -0.7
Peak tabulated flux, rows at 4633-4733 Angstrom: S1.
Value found 7.866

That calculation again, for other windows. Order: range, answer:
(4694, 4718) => 7.13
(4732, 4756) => 7.152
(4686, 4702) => 7.35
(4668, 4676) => 7.66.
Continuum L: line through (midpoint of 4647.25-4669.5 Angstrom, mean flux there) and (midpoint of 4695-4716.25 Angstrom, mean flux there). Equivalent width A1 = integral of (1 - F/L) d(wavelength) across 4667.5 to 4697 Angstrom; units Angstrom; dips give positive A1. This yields -1.5 Angstrom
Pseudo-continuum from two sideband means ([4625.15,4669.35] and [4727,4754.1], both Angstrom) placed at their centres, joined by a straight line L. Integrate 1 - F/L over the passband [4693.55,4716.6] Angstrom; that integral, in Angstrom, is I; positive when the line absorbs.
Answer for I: -0.4 Angstrom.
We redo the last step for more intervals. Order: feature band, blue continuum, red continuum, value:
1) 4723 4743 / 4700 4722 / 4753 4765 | -1.0 Angstrom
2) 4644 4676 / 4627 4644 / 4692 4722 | 1.2 Angstrom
